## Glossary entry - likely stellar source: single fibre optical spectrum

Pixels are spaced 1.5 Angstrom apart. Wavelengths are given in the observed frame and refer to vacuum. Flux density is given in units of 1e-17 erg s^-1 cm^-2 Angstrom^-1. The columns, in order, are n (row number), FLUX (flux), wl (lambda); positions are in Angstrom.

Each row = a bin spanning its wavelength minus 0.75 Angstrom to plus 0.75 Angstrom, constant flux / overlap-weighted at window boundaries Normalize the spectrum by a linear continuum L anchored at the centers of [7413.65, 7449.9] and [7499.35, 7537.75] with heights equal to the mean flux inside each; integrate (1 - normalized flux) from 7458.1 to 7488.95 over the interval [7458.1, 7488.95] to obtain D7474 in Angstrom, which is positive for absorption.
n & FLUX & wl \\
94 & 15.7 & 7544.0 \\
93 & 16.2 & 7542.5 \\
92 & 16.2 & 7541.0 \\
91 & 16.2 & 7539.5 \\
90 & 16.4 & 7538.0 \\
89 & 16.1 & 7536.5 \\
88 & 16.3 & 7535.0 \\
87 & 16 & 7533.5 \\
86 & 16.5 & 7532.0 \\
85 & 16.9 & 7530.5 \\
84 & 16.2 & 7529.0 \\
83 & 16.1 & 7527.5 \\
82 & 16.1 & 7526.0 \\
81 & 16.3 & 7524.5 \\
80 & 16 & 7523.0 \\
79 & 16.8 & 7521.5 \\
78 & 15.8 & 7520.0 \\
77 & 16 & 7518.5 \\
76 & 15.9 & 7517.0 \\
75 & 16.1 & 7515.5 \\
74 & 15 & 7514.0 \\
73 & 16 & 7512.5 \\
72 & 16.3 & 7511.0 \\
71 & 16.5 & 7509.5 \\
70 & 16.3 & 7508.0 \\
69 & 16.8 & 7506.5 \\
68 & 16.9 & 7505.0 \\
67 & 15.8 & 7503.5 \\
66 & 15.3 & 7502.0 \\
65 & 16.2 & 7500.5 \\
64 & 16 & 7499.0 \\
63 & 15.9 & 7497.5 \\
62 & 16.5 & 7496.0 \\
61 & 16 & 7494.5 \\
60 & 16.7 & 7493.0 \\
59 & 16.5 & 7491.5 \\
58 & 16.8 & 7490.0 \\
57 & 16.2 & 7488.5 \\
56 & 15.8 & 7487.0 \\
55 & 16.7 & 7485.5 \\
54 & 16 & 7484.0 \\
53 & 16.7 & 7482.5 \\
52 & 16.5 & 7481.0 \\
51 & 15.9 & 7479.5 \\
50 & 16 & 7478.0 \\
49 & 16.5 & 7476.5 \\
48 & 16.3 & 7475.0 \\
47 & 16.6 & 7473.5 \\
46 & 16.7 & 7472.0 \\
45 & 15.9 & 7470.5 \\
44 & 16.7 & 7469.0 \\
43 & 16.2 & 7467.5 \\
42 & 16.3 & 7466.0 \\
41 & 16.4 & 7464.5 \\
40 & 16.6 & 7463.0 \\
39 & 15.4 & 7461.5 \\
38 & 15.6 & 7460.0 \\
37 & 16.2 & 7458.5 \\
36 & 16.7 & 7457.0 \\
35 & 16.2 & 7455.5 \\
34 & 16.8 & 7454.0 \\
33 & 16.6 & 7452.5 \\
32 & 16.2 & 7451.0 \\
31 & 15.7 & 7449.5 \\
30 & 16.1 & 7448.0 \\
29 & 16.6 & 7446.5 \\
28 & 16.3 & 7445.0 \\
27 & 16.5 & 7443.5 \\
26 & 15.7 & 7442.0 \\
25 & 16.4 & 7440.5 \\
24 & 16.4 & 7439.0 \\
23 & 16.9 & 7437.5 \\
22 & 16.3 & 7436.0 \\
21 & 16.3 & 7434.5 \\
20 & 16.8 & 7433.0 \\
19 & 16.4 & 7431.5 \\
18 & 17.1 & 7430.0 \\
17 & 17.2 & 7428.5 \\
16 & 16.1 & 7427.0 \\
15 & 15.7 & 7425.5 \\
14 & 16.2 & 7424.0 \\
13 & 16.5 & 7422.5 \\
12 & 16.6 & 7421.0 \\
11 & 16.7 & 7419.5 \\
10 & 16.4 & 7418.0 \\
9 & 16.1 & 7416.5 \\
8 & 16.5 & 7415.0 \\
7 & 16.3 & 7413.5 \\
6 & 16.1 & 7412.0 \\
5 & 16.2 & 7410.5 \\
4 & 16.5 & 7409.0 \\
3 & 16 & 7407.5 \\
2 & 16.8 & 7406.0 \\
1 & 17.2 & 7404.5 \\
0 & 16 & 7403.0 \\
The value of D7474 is 0.1 Angstrom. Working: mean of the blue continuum 16.4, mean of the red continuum 16.2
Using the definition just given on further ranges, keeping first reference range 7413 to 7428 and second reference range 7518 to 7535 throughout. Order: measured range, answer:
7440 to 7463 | 0.1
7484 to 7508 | 0.0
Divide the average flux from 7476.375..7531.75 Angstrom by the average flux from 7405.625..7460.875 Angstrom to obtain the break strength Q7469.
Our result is 1.0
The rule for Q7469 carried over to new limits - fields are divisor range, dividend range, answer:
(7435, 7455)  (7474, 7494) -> 1.00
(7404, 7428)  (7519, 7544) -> 0.99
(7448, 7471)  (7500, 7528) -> 0.99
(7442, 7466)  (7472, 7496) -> 1.01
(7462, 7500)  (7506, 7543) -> 0.99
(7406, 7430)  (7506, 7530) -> 0.99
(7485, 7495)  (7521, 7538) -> 0.99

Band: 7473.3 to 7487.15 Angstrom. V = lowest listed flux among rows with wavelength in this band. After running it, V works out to 15.8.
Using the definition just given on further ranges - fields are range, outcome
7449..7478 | 15.4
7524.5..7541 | 16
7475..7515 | 15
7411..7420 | 16.1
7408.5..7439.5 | 15.7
